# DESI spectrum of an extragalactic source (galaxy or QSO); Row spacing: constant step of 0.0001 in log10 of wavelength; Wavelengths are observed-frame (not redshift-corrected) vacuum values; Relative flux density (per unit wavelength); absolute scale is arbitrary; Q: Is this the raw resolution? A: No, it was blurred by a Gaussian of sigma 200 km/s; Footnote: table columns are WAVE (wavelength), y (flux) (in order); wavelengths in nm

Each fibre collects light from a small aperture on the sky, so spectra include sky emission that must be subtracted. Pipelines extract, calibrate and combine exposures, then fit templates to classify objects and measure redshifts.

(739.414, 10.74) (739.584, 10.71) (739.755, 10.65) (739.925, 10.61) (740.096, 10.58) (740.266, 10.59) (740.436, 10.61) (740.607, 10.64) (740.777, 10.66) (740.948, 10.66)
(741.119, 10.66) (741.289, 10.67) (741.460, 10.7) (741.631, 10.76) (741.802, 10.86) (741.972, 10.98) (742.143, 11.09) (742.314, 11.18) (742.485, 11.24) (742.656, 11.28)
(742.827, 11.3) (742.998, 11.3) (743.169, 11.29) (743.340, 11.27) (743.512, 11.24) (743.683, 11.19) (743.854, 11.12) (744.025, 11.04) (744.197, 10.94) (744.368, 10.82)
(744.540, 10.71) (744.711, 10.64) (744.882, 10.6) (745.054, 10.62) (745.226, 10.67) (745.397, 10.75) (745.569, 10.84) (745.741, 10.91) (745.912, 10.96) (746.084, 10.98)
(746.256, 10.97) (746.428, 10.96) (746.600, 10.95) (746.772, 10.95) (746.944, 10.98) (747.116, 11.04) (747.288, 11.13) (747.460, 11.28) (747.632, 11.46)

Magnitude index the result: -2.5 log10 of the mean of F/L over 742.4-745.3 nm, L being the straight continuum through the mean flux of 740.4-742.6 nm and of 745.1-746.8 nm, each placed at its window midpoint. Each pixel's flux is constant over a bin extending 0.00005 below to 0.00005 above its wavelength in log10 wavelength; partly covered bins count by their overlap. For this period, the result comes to -0.015 mag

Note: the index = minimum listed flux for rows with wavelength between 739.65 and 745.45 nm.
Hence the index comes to 10.58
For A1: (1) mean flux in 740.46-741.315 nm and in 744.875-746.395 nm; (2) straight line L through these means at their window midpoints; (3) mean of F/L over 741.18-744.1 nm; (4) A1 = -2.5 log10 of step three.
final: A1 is -0.04 mag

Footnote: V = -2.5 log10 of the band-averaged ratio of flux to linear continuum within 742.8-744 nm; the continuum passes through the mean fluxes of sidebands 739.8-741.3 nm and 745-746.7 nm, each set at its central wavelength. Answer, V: -0.05 mag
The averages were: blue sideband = 10.6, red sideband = 10.9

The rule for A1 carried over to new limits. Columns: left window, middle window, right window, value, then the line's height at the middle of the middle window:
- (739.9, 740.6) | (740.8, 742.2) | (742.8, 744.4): 0.00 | 10.8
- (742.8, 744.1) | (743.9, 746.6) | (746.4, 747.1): 0.02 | 11.1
